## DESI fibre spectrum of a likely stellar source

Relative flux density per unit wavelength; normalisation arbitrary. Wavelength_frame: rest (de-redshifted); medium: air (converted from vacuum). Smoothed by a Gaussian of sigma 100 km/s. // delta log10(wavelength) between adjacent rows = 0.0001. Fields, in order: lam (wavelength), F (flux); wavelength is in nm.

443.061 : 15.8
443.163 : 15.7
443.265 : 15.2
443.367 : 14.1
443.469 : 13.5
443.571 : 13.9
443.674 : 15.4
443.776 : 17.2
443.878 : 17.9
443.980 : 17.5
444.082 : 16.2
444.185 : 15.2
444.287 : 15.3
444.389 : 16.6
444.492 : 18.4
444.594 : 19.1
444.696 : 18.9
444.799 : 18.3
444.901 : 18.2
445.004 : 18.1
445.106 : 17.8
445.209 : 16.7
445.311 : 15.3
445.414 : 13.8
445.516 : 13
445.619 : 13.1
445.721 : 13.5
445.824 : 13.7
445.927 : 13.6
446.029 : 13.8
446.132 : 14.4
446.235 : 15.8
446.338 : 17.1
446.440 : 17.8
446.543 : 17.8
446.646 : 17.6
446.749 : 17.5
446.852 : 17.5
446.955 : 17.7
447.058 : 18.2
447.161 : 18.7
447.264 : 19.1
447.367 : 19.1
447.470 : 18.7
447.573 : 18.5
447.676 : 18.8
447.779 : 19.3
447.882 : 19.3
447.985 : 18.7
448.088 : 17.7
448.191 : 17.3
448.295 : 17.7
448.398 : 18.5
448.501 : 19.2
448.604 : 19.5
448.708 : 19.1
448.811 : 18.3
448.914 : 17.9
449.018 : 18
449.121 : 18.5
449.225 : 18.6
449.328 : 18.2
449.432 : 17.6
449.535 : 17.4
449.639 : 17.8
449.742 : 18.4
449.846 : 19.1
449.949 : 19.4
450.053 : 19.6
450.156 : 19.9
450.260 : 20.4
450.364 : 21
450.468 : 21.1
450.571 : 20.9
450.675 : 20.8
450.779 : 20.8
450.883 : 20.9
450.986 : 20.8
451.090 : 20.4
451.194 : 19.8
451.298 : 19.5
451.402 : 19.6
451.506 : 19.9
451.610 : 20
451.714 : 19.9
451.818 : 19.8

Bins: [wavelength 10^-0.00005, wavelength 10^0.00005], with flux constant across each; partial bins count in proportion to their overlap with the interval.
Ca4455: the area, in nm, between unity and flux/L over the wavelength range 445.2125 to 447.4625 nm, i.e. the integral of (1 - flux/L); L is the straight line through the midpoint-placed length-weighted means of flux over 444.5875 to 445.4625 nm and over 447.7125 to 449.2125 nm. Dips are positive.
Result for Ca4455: 0.20 nm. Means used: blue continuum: 17.3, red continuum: 18.5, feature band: 16.2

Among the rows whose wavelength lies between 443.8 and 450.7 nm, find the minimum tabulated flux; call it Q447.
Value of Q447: 13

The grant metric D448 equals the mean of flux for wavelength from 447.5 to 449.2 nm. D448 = 18.5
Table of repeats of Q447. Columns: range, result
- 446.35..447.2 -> 17.5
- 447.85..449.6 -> 17.3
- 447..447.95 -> 18.2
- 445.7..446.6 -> 13.5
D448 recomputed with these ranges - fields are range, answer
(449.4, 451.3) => 19.8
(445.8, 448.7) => 17.7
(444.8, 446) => 15.3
